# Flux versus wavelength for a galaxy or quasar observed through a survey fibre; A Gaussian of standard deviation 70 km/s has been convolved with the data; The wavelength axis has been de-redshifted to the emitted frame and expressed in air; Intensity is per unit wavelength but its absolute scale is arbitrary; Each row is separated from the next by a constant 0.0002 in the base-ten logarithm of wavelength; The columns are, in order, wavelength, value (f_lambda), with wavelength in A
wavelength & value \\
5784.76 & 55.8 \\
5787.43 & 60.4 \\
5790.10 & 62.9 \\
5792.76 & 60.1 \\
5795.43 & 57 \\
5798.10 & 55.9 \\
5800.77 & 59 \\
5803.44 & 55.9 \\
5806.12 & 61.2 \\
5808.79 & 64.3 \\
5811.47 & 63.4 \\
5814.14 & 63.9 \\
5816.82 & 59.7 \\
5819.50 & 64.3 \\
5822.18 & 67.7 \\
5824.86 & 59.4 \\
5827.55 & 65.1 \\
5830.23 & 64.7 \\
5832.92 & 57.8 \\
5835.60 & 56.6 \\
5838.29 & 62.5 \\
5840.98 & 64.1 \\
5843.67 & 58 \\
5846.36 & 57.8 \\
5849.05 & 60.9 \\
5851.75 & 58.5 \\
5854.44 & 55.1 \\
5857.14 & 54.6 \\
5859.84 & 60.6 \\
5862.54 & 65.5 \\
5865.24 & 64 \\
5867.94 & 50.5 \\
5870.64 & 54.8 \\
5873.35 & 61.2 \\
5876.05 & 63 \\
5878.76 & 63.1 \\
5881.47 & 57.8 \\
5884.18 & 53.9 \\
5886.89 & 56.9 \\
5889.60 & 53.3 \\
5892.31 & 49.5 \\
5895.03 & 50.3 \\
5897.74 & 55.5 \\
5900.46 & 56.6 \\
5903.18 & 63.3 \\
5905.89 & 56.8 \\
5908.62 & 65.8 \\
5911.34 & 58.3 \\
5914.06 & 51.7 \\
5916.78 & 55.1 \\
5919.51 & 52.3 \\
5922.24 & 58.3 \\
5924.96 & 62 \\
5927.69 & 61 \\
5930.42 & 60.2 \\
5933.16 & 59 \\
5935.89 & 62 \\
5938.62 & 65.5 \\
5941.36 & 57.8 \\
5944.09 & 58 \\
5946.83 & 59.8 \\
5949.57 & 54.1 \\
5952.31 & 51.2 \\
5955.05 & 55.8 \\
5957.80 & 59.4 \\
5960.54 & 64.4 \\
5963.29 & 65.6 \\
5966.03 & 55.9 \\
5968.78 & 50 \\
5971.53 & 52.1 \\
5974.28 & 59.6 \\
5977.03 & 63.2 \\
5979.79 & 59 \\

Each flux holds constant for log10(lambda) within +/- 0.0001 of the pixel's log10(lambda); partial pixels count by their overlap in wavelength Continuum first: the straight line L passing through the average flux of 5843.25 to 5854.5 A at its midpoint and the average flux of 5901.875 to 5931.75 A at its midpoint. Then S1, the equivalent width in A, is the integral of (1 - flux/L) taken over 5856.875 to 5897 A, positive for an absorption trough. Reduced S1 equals 0.82 A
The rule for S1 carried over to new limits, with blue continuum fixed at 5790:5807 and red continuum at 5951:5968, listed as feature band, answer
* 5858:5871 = -0.17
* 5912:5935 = 0.35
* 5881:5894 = 1.01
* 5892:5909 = 0.49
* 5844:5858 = 0.23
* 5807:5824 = -1.51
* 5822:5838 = -0.82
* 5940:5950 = 0.12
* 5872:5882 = -0.53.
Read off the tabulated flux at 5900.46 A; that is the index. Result 56.6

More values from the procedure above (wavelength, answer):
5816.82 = 59.7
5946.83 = 59.8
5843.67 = 58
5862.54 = 65.5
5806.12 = 61.2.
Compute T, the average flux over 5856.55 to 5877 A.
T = 59.4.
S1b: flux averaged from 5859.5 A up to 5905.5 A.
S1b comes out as 57.6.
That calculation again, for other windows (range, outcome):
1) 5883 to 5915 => 56.1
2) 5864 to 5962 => 57.8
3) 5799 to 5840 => 61.7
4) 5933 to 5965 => 59.4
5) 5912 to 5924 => 54.9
